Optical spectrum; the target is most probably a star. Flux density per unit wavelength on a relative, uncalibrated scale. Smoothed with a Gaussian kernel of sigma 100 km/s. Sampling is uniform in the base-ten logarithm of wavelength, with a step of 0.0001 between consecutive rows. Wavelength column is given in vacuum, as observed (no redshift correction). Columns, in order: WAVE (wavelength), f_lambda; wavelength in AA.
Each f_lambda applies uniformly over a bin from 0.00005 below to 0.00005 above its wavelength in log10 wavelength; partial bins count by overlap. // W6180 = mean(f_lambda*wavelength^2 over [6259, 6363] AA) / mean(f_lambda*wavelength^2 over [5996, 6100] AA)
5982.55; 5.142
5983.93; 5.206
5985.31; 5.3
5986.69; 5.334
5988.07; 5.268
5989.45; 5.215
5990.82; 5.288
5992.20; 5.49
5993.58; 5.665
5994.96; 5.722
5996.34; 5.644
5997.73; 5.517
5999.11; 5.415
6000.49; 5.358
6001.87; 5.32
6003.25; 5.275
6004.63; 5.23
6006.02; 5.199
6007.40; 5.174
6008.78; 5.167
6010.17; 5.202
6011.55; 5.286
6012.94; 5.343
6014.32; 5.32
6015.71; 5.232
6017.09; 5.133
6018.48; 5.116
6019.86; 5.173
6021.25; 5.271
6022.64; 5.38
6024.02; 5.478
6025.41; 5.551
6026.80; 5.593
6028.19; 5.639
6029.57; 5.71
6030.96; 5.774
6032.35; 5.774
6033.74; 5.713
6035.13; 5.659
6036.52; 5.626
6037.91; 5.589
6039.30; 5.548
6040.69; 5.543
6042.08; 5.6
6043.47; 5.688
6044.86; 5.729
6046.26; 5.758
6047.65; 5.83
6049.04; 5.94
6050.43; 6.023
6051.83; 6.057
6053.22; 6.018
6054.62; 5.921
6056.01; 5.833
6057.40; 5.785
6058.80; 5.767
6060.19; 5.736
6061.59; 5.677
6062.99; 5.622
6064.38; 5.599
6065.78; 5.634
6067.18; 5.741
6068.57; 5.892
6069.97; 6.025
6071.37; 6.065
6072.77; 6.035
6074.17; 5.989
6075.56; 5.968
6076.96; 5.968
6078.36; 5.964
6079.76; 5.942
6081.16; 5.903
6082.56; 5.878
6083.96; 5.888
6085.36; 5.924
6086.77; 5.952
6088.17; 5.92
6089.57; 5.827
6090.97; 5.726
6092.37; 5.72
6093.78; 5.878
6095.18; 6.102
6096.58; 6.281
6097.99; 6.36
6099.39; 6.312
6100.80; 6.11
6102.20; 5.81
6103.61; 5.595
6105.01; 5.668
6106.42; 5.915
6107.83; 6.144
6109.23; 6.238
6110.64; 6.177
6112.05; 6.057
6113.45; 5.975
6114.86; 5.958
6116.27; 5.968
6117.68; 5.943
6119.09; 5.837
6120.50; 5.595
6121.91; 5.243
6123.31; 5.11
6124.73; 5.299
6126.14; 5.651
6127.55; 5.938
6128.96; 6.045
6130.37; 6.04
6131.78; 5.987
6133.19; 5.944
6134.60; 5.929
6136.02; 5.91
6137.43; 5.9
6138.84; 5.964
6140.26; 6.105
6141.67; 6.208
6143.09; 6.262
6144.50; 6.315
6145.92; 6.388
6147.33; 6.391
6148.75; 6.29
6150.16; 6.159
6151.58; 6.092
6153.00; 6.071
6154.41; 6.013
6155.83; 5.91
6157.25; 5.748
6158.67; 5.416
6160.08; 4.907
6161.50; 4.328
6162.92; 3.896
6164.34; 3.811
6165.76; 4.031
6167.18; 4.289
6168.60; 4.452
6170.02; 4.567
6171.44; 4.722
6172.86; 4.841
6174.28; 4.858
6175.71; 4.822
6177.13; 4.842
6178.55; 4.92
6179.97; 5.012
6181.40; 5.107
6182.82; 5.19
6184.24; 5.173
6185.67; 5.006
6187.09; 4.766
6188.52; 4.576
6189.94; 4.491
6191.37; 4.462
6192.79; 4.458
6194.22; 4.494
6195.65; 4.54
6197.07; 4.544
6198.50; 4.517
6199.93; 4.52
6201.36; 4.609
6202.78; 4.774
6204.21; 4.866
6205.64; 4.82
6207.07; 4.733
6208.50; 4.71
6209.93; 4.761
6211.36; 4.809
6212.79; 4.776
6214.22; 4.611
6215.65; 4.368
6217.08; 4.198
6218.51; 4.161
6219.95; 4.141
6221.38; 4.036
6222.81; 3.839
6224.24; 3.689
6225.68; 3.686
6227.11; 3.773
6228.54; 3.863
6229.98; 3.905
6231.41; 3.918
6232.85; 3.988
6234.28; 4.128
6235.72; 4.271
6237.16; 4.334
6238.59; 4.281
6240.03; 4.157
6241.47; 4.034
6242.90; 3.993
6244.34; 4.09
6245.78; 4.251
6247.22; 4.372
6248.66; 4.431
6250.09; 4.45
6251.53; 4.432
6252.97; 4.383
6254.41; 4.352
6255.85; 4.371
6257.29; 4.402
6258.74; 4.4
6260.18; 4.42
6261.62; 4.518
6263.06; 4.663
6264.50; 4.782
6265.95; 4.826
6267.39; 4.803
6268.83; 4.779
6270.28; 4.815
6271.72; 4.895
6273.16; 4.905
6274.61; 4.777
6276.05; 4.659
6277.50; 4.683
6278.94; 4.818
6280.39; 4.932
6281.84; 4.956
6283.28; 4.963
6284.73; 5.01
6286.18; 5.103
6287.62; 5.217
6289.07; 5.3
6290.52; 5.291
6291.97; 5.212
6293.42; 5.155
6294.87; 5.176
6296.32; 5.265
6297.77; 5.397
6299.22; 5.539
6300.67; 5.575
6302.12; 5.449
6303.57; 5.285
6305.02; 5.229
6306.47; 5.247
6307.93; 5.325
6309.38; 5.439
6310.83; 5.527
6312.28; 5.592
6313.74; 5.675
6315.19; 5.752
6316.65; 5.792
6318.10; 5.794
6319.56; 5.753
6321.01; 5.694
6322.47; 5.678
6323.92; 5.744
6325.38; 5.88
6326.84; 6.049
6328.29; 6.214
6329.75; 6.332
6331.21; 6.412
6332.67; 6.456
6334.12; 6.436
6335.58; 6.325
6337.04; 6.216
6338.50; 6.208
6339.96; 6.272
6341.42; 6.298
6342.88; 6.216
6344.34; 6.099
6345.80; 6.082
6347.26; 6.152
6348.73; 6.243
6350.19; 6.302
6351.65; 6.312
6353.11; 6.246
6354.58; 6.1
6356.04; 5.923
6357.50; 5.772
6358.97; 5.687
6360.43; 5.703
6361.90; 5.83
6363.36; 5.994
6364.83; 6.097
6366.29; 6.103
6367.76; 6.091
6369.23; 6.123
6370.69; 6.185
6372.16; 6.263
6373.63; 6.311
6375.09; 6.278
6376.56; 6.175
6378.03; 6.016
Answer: 1.06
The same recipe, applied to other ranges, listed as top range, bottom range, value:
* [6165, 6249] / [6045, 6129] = 0.79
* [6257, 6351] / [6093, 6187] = 1.03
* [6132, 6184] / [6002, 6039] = 1.04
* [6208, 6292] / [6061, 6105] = 0.80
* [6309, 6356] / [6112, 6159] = 1.09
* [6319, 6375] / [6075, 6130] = 1.12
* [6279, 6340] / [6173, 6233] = 1.28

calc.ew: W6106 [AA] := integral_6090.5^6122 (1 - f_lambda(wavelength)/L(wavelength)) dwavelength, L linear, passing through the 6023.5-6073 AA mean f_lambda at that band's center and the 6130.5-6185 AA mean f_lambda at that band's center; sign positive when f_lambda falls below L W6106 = -2.2 AA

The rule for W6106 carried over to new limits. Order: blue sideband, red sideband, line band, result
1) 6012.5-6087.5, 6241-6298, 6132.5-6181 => -1.3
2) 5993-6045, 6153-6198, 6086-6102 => -2.7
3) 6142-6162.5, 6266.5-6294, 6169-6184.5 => 2.1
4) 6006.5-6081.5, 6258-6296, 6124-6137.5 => -1.2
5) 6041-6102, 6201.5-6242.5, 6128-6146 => -3.0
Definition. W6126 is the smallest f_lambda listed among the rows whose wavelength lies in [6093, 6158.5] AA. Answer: 5.11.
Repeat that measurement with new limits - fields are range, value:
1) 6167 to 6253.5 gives 3.686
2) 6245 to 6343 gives 4.251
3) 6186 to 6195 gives 4.458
